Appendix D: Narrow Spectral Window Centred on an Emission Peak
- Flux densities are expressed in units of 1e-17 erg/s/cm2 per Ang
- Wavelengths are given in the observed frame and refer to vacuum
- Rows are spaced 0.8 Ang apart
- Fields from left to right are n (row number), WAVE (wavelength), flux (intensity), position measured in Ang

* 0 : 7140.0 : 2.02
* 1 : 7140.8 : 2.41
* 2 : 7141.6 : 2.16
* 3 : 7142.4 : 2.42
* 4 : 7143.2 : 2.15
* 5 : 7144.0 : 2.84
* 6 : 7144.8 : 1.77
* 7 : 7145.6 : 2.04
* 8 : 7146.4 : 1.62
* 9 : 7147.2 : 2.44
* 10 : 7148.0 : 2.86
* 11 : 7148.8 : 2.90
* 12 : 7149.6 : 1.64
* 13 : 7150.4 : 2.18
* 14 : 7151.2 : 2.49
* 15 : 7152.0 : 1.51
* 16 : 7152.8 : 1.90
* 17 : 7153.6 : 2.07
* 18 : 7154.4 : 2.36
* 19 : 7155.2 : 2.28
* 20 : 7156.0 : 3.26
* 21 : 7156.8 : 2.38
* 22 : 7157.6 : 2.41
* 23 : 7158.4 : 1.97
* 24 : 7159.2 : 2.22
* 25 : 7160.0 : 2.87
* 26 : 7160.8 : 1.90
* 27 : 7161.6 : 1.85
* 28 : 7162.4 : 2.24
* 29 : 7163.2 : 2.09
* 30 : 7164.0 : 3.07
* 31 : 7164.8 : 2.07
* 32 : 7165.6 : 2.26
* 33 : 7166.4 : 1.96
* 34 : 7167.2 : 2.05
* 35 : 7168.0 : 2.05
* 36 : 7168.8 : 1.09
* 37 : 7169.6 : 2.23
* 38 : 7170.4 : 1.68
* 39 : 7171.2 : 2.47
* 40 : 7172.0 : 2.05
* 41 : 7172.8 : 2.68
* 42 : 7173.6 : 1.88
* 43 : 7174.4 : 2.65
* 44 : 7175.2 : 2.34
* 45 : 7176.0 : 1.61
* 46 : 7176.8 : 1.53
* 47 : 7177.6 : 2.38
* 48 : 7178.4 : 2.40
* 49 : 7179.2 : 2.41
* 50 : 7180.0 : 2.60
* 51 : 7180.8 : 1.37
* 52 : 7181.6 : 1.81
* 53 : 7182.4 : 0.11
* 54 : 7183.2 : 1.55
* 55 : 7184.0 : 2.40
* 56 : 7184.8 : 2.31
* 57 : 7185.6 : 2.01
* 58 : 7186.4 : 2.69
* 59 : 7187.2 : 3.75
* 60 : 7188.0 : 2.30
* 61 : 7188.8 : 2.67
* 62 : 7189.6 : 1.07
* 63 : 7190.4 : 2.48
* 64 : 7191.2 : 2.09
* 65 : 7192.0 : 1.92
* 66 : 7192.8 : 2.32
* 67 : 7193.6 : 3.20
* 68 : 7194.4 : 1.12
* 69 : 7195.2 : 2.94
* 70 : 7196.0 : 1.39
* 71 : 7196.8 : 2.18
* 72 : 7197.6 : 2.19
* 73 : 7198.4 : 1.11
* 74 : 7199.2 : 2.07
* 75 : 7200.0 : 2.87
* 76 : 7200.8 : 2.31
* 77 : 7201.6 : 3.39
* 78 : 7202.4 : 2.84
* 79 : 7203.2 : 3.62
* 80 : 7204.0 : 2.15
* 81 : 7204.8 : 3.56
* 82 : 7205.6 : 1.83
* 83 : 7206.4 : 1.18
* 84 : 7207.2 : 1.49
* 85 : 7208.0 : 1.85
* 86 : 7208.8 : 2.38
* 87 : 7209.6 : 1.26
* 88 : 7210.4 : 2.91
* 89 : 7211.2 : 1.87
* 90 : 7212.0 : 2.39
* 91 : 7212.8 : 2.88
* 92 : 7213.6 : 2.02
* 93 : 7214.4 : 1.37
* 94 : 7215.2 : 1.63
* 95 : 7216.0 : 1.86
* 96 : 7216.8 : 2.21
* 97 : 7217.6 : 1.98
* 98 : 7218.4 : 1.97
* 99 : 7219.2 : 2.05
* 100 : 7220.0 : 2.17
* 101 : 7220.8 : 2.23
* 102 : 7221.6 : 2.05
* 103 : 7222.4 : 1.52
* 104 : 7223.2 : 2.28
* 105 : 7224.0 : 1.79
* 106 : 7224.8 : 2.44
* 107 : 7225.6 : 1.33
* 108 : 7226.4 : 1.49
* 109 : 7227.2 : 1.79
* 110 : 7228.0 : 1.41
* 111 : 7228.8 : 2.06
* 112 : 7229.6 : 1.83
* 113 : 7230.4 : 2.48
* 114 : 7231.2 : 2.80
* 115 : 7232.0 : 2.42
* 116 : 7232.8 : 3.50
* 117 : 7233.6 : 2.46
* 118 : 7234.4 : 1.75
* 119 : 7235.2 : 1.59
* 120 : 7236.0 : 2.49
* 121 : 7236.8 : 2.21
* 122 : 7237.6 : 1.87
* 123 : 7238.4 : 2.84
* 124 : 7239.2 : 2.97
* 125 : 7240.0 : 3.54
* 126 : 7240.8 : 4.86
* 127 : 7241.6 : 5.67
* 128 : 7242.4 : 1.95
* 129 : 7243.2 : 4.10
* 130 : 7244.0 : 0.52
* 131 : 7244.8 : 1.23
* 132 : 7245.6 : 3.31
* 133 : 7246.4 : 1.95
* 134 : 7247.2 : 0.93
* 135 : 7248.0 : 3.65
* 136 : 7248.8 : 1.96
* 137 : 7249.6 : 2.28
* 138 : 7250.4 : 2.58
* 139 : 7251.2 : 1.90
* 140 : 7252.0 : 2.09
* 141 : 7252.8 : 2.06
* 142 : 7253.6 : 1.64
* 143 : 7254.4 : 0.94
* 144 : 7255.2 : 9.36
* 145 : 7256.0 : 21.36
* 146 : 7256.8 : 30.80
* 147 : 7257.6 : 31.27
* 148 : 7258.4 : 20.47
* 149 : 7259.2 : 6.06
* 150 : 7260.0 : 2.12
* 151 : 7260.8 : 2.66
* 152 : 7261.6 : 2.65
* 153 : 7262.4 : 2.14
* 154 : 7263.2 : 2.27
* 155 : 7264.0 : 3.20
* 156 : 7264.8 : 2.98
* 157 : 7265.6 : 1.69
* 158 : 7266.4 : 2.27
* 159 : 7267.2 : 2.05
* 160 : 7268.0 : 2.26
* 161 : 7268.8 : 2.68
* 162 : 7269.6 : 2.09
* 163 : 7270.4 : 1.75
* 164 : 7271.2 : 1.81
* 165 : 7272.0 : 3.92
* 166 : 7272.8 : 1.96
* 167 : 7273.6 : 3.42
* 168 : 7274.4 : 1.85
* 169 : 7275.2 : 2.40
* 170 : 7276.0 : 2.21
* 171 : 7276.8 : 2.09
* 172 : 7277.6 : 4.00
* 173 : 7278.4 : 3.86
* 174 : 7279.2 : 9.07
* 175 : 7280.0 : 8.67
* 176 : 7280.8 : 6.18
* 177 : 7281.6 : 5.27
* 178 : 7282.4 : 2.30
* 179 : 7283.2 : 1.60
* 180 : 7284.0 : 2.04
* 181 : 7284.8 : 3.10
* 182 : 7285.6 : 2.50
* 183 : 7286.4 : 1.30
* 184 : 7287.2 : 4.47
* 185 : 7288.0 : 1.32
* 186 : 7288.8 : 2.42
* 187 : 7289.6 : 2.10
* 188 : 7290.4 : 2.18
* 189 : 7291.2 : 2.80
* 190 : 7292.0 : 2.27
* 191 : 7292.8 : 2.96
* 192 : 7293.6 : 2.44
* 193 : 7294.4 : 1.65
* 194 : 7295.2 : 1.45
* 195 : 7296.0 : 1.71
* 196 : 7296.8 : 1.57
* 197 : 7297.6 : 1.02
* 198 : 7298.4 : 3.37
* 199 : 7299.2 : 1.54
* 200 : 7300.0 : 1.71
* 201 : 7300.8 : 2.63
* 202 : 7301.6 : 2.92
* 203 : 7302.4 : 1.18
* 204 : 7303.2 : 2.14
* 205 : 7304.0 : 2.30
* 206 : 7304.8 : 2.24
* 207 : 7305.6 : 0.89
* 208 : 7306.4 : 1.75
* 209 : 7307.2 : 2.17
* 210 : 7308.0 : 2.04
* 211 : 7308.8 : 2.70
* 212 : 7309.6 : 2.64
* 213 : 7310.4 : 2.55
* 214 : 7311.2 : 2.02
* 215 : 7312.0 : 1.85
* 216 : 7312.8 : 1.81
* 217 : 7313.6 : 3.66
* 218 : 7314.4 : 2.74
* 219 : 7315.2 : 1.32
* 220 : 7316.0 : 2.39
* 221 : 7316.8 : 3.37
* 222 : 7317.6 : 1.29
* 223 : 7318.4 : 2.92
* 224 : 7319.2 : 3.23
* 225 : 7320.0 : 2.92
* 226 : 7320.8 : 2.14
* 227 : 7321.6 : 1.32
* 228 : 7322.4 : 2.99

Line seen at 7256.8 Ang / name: Halpha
